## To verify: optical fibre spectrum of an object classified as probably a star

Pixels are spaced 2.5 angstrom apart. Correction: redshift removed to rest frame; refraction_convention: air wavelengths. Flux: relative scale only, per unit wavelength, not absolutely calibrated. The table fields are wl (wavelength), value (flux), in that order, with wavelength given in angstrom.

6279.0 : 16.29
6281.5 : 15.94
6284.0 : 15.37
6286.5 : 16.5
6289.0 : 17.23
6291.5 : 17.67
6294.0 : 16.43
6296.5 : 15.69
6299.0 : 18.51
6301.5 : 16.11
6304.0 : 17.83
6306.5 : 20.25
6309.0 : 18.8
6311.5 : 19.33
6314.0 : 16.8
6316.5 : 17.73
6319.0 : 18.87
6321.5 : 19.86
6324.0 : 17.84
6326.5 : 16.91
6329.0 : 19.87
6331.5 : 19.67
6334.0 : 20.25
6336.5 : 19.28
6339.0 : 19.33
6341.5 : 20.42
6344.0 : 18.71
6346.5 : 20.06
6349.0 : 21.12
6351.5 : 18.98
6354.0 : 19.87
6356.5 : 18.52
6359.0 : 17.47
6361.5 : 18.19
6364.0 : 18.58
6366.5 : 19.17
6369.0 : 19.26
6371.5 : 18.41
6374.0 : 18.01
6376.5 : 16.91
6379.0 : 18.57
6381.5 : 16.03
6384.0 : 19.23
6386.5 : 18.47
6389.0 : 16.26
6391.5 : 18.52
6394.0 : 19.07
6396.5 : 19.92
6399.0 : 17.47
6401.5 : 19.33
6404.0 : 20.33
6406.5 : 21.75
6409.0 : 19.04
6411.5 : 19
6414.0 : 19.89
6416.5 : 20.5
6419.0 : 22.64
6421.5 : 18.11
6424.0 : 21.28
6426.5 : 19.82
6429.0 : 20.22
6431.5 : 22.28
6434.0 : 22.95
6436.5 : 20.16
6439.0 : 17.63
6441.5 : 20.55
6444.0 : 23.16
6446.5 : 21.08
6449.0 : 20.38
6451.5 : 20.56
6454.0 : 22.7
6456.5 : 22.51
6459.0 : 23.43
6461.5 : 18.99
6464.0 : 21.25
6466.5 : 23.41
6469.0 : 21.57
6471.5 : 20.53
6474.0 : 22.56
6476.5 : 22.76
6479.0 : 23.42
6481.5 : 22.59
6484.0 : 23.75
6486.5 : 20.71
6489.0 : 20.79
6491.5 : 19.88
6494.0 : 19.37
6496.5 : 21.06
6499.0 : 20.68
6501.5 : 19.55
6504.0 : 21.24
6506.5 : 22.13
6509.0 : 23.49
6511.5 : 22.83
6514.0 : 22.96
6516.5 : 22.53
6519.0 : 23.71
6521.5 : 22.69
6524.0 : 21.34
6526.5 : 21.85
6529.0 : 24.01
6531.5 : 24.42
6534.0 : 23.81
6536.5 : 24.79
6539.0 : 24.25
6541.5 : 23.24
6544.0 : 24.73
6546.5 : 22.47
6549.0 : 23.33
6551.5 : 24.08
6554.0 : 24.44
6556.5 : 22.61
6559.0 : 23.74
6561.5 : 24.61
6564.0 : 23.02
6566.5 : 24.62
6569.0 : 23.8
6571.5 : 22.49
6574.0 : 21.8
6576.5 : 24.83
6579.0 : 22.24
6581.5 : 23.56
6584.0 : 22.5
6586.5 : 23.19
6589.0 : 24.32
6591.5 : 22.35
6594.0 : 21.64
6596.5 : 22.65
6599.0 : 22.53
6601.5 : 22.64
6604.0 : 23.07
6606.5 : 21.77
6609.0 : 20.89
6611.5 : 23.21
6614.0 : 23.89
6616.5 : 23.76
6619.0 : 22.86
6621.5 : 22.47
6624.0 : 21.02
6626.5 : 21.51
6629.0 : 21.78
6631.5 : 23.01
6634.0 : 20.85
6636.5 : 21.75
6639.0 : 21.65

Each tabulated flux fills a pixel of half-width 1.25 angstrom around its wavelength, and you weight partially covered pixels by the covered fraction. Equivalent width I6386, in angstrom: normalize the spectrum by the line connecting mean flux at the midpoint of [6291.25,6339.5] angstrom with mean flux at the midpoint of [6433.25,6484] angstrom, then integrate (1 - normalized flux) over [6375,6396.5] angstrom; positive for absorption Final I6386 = 2.1 angstrom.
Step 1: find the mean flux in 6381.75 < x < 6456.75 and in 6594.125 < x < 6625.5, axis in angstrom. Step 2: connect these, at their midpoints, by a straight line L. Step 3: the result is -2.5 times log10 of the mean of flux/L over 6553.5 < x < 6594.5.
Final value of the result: -0.06 mag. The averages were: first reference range 20.1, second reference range 22.5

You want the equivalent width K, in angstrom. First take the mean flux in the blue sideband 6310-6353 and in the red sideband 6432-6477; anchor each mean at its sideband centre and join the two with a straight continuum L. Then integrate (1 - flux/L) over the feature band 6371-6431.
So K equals 3.77 angstrom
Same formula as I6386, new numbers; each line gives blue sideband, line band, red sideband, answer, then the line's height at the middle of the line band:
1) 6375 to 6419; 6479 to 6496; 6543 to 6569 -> 0.26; 21.7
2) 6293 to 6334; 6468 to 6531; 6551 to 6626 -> -1.46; 21.5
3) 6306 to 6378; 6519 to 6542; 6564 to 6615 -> -1.52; 21.9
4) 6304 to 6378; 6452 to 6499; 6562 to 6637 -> -1.86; 20.9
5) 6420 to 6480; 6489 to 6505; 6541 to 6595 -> 1.30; 22.1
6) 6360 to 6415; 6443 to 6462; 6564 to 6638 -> -1.71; 19.9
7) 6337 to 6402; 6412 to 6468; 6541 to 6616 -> -2.35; 20.2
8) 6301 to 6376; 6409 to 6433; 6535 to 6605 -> 0.10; 20.5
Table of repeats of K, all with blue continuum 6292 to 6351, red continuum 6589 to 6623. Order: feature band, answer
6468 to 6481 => -0.87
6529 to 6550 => -2.11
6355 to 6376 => 0.95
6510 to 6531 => -1.33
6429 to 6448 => -0.69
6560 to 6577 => -1.09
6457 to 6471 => -0.71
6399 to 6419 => -0.09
